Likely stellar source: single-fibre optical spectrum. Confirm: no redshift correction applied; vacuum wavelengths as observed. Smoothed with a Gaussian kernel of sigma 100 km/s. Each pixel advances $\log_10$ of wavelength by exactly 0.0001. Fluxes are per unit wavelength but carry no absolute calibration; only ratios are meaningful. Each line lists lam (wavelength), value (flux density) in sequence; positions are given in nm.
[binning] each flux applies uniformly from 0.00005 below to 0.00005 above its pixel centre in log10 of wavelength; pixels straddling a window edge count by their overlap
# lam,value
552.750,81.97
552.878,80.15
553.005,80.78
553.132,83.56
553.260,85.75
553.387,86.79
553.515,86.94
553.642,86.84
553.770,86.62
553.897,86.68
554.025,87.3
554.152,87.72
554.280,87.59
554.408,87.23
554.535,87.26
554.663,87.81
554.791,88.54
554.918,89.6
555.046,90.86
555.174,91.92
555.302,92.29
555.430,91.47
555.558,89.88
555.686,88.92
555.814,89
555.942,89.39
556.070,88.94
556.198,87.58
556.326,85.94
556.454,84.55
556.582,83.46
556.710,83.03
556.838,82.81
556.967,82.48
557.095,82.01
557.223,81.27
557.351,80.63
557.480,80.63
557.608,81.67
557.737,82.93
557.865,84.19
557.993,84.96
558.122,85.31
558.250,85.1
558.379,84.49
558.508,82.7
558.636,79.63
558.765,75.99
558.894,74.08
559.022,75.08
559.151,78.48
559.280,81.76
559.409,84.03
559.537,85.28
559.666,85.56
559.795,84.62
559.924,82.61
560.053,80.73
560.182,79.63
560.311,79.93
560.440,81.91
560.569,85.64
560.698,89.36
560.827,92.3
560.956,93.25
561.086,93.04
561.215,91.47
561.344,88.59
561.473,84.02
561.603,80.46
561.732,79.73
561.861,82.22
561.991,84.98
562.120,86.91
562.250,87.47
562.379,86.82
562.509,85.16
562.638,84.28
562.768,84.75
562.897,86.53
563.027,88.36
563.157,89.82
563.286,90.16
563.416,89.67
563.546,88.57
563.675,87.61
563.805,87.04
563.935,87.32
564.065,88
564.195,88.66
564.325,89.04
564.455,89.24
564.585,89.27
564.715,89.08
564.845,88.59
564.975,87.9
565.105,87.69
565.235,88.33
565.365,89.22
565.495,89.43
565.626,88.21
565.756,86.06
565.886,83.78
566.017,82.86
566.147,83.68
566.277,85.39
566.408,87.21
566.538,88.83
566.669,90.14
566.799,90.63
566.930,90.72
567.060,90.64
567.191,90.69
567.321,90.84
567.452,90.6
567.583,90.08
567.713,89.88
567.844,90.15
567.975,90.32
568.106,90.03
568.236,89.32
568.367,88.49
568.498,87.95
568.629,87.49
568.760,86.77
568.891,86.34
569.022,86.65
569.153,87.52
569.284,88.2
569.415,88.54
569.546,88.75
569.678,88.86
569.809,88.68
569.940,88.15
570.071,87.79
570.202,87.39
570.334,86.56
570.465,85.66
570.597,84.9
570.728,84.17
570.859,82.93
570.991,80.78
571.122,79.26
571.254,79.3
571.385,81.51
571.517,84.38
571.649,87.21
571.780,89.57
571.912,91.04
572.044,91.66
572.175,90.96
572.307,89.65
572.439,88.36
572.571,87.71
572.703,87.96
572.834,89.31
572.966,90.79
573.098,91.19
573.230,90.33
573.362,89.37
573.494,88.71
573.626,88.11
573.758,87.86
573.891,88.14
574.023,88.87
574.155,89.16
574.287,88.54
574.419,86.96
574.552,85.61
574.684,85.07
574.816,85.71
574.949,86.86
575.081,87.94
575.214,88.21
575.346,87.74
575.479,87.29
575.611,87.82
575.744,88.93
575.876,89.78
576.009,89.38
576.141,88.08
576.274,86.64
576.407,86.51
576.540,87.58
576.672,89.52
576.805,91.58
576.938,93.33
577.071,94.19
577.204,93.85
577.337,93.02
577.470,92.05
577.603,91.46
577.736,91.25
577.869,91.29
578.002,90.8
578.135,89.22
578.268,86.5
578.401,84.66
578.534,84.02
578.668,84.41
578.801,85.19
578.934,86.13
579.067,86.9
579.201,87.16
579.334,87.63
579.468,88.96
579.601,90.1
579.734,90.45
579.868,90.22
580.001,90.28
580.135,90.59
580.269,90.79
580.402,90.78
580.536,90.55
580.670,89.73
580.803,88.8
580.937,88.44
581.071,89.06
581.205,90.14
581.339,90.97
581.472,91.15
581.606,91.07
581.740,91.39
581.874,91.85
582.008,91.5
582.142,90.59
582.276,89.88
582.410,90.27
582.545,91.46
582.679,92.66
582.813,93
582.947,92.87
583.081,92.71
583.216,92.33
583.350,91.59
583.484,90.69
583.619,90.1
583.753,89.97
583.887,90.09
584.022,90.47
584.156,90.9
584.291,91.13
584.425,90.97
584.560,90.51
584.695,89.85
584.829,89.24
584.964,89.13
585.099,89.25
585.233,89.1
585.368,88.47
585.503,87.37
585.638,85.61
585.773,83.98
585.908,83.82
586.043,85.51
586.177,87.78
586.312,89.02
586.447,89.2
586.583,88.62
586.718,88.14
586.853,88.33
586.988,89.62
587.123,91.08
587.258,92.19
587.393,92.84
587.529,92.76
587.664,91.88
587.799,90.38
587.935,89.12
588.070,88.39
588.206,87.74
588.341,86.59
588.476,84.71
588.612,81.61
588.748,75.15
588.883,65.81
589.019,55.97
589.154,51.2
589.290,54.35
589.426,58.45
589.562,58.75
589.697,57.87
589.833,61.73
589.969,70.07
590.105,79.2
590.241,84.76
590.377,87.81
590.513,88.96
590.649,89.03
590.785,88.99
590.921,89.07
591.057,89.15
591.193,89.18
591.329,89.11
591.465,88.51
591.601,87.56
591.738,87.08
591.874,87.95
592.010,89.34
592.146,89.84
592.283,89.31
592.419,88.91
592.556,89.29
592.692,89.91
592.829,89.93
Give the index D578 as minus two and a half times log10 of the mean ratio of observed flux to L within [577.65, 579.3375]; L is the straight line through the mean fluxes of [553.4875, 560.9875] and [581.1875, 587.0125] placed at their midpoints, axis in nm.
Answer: 0.018 mag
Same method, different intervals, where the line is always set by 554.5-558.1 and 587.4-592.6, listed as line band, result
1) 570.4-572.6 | -0.02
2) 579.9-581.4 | -0.09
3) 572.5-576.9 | -0.06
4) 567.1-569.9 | -0.06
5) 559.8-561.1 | 0.00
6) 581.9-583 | -0.12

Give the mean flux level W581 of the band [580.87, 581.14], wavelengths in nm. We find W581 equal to 88.6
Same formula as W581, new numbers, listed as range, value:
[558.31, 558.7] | 82.3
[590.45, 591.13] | 89.1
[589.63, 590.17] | 67.1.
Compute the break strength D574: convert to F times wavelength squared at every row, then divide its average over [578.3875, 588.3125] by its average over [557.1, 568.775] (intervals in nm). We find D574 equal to 1.12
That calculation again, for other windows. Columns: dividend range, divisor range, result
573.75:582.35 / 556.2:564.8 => 1.12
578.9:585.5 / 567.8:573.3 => 1.07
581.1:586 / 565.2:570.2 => 1.08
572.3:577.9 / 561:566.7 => 1.06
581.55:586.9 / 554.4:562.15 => 1.16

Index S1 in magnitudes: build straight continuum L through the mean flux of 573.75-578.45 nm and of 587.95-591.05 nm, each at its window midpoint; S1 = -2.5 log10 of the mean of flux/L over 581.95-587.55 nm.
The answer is -0.12 mag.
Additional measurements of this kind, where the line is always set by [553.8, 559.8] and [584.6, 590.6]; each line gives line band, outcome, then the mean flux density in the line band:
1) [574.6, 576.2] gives -0.06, 87.7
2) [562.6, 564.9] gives -0.05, 88.1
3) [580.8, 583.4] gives -0.11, 91.1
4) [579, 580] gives -0.08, 88.9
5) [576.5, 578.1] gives -0.11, 91.7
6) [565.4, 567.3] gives -0.05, 87.8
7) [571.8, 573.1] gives -0.08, 89.8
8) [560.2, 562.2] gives -0.02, 86.1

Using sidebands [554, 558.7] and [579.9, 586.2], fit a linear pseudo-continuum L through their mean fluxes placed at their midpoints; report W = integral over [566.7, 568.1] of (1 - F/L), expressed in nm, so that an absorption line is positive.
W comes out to -0.04 nm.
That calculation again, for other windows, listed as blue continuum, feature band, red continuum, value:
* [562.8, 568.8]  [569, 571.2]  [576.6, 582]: 0.07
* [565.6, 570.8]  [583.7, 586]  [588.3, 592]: -0.25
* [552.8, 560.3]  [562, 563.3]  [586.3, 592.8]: -0.04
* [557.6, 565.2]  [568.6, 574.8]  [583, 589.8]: -0.17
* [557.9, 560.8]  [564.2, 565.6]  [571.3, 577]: -0.07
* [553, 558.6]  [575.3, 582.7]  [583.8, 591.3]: -0.47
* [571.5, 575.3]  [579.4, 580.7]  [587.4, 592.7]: -0.07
